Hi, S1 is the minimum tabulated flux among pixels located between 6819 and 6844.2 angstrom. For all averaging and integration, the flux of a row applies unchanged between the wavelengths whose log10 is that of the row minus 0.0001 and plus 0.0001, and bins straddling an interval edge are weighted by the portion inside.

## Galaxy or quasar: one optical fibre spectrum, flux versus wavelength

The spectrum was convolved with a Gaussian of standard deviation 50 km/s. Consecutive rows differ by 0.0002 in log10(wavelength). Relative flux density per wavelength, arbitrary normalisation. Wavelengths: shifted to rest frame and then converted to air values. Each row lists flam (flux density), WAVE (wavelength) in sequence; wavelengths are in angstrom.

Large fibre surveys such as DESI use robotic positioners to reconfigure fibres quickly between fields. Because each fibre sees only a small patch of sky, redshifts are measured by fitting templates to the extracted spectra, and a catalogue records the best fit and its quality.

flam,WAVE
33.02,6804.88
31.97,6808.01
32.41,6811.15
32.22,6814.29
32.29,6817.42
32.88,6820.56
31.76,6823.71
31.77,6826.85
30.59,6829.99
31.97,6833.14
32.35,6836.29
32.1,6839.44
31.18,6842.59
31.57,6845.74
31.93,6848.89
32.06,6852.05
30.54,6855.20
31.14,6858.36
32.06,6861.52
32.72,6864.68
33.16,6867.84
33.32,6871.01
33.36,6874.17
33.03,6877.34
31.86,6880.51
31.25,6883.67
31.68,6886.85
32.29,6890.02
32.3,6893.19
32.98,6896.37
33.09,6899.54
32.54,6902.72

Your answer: 30.59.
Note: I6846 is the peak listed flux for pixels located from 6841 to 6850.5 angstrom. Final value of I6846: 31.93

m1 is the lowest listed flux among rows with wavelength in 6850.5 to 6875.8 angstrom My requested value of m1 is 30.54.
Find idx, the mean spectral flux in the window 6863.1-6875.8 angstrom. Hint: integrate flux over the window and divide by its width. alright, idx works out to 33.1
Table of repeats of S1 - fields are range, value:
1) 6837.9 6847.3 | 31.18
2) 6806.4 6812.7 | 31.97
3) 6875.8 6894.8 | 31.25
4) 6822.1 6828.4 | 31.76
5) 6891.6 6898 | 32.3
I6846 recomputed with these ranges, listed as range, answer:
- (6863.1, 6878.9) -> 33.36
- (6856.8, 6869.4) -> 33.16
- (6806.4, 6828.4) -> 32.88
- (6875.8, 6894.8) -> 33.03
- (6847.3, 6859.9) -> 32.06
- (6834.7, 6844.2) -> 32.35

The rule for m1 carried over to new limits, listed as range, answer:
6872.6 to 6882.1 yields 31.86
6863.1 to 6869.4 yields 32.72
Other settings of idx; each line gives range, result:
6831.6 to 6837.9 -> 32.1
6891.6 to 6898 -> 32.7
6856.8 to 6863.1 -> 31.6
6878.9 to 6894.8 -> 31.9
